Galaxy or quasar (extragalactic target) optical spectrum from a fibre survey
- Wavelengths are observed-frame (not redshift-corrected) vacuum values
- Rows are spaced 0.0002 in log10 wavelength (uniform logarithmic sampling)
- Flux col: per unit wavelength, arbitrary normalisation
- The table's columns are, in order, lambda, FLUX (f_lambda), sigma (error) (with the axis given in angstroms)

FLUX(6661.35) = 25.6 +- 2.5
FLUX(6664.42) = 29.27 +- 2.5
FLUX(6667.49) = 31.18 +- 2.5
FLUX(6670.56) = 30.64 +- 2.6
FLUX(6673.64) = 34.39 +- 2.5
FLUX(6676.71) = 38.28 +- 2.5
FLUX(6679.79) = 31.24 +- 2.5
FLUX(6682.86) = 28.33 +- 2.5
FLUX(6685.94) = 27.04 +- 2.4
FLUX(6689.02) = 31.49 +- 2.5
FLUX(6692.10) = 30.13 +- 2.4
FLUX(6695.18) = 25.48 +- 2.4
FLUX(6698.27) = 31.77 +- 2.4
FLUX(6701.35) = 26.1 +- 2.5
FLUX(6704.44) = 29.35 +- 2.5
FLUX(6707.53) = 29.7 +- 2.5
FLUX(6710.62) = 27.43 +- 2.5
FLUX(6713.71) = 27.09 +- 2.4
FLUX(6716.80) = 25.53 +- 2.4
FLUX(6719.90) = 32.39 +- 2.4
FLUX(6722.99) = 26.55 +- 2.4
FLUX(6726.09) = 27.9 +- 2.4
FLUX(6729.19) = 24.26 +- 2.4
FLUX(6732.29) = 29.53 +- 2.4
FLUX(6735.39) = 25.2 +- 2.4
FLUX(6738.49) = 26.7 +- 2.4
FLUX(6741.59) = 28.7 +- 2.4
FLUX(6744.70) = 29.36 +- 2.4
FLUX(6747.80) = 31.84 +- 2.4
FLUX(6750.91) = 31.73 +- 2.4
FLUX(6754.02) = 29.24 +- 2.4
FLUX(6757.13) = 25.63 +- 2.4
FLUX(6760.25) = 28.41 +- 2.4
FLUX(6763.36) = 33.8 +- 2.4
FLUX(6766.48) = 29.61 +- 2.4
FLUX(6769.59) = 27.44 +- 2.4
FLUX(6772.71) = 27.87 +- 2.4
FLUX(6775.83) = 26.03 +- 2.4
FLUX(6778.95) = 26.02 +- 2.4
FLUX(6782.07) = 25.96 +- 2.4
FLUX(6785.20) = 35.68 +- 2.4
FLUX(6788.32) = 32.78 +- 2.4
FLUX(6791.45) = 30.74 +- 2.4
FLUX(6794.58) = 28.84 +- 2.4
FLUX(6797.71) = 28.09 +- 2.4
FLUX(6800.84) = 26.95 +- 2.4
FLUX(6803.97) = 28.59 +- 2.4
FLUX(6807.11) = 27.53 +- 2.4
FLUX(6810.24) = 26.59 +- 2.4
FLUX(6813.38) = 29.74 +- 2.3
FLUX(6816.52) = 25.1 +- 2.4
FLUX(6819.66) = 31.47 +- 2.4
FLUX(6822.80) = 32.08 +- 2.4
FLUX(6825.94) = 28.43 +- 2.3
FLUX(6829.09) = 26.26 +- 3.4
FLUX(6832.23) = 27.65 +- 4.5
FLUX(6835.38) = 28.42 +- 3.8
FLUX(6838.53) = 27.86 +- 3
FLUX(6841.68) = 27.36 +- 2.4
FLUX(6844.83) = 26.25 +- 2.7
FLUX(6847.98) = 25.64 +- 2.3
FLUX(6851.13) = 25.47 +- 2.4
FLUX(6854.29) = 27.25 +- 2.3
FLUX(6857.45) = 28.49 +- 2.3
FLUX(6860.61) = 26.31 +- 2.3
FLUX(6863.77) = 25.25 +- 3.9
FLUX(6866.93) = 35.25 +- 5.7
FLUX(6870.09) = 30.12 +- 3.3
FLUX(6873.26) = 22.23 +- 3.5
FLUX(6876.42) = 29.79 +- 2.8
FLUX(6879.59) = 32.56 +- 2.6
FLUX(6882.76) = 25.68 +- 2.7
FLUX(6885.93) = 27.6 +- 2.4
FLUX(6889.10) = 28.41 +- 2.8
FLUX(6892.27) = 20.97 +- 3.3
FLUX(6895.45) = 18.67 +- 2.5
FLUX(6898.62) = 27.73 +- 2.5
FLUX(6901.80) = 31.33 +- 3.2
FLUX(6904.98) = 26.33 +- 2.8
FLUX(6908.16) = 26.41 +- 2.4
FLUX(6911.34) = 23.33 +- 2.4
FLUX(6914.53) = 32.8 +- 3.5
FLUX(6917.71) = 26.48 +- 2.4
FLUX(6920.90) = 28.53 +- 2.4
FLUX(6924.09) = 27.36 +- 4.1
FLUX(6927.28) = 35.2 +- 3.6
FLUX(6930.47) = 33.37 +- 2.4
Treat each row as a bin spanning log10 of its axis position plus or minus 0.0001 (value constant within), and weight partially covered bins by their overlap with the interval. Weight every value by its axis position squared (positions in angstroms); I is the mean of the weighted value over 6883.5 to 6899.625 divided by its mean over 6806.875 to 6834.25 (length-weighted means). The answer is 0.89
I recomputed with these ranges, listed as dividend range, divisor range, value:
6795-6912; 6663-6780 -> 0.98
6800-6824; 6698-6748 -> 1.04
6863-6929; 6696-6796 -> 1.01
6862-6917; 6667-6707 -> 0.95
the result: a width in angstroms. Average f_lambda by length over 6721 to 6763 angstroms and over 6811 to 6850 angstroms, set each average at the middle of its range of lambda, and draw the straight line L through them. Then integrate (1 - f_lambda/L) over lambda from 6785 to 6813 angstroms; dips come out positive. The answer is -1.15 angstroms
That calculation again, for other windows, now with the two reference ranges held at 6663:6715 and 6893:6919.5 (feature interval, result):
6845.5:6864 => 0.5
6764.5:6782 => 0.7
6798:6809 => 0.2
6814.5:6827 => -0.7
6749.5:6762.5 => -0.1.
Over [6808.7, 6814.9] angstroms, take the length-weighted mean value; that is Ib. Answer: 28.1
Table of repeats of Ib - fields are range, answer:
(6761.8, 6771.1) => 30.3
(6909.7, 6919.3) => 27.5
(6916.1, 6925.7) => 27.5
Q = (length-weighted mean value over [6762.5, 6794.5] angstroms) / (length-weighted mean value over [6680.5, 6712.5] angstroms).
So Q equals 1.03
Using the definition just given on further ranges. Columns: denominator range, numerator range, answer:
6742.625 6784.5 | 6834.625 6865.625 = 0.93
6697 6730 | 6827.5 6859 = 0.96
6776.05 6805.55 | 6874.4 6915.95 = 0.93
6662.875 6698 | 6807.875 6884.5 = 0.91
